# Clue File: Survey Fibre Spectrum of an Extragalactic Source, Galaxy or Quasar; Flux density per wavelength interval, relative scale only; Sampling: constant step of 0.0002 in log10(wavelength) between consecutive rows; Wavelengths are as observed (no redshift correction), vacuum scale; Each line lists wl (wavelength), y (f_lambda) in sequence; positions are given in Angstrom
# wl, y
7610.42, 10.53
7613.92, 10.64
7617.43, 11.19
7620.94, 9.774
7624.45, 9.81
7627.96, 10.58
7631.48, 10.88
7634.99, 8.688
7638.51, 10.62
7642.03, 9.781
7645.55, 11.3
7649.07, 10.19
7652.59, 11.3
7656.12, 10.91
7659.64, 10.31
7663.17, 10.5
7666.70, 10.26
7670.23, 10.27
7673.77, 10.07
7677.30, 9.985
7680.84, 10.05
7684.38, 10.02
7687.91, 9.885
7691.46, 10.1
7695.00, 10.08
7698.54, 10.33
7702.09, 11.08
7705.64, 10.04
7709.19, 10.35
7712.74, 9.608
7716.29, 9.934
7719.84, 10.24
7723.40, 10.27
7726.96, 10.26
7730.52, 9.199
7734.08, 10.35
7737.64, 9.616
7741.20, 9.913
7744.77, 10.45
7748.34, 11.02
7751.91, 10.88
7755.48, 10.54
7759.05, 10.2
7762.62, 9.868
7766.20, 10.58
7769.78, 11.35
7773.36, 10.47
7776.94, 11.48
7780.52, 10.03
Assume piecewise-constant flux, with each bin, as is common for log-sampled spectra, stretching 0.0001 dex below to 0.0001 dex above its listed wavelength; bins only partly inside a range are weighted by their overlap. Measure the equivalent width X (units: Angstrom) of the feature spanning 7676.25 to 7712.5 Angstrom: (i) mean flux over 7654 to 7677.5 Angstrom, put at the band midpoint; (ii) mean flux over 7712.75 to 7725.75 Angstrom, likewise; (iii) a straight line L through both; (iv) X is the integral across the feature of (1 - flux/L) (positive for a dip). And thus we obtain 0.1 Angstrom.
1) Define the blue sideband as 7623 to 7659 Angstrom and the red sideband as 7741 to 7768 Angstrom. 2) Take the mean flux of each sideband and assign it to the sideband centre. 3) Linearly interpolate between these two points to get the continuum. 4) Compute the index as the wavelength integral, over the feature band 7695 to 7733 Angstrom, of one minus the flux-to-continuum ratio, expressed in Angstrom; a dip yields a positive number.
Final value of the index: 1.12 Angstrom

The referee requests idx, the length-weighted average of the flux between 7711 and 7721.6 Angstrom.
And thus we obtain 9.93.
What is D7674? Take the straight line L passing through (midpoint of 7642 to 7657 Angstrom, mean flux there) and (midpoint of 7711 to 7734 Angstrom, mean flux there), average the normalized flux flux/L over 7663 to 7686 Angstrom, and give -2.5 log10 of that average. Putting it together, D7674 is 0.04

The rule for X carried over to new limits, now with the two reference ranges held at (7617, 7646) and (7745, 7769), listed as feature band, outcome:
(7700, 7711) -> -0.1 Angstrom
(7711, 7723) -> 0.5 Angstrom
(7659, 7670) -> -0.1 Angstrom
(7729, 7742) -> 0.9 Angstrom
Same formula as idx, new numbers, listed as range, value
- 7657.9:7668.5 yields 10.4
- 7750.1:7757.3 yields 10.7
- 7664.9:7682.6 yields 10.1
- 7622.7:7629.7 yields 10.2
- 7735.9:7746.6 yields 10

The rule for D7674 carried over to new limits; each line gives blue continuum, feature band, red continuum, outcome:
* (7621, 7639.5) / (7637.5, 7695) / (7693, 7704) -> -0.01 mag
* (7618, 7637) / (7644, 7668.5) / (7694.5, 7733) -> -0.06 mag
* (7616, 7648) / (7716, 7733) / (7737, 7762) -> 0.04 mag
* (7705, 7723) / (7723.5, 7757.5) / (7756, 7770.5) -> 0.00 mag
